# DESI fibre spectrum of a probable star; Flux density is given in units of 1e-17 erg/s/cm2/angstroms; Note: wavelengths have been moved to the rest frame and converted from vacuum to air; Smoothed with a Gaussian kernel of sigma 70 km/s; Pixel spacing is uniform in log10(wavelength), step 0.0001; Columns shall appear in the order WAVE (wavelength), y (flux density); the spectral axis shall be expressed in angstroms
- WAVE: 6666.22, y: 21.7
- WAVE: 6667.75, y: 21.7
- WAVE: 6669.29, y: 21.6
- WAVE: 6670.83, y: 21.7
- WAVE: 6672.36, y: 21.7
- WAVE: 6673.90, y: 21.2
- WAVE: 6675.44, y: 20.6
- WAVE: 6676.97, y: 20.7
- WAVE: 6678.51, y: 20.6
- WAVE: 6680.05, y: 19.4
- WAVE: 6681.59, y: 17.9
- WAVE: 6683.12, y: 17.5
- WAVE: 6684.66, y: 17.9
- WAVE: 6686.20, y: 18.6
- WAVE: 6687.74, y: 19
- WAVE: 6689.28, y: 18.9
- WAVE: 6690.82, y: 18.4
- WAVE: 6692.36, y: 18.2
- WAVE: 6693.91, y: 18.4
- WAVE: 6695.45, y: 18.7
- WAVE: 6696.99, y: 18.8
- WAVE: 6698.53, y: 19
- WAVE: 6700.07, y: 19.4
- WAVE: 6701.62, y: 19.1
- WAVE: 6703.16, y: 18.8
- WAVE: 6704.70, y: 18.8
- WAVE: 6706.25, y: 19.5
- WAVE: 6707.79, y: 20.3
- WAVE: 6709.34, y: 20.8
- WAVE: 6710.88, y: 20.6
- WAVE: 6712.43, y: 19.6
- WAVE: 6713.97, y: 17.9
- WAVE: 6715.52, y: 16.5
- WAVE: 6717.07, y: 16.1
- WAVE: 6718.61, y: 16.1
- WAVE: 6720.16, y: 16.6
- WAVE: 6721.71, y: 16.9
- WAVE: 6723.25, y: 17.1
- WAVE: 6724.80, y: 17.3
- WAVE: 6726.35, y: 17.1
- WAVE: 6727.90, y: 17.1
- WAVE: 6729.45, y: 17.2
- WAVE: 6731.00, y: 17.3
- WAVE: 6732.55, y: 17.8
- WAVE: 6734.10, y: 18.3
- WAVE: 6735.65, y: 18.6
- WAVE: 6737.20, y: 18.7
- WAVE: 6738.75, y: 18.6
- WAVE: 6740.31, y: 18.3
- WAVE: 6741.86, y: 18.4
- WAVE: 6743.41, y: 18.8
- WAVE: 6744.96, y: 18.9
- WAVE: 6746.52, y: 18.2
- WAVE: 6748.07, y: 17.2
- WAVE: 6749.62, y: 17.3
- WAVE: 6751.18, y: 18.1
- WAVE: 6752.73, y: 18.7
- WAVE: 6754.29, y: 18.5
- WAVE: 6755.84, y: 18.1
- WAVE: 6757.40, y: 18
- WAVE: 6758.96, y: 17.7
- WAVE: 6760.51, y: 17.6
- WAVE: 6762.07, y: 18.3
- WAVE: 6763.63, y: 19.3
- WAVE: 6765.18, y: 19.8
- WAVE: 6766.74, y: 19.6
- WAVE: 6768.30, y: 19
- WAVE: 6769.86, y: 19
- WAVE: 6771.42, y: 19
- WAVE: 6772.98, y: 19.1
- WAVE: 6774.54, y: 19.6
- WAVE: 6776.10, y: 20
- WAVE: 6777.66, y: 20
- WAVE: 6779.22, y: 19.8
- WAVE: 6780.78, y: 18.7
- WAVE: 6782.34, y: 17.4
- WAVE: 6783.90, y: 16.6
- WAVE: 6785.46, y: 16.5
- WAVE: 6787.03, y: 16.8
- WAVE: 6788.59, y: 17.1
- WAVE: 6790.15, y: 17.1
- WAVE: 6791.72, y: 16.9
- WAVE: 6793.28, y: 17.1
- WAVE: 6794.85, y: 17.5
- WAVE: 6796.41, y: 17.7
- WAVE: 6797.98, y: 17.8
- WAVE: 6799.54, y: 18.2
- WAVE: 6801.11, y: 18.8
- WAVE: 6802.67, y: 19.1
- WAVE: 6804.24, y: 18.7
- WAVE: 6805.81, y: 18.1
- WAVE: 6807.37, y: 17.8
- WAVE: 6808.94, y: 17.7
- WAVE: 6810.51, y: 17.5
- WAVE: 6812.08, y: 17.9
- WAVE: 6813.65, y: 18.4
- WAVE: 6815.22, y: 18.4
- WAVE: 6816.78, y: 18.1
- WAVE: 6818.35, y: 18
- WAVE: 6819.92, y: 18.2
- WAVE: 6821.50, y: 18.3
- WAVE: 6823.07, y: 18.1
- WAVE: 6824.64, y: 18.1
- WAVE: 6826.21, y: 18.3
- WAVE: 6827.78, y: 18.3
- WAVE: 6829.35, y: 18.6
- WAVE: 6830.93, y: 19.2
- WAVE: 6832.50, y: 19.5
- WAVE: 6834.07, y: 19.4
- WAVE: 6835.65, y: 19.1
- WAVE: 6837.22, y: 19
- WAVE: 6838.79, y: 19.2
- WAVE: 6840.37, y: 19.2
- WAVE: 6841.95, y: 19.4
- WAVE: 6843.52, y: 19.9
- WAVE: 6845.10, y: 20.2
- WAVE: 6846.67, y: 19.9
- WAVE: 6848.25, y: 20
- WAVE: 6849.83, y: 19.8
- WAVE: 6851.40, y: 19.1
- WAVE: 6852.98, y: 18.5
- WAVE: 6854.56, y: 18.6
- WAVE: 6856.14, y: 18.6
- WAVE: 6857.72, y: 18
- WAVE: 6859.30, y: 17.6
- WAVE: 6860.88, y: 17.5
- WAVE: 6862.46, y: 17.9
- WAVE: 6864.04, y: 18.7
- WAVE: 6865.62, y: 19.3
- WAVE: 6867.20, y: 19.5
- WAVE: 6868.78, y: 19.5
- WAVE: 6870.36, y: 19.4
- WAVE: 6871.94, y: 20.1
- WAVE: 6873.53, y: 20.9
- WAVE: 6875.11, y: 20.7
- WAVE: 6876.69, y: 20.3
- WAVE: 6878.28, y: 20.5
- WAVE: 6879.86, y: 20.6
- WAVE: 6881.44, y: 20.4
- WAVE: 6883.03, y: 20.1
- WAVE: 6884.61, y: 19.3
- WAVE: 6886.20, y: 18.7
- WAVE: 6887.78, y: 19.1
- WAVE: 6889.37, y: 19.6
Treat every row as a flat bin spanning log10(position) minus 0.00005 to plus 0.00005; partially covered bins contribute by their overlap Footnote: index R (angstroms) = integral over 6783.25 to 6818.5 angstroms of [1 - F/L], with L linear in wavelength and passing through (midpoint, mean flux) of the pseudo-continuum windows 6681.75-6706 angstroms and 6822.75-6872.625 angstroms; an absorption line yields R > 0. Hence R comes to 2.2 angstroms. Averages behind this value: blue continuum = 18.6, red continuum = 19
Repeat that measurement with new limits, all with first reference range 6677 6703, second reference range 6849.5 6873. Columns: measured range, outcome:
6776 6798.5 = 1.3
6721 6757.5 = 1.7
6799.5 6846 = 0.4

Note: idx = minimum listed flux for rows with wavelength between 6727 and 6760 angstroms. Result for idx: 17.1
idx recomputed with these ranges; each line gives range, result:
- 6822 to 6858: 18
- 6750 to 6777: 17.6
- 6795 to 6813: 17.5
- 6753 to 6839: 16.5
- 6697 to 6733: 16.1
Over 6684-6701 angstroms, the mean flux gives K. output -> 18.7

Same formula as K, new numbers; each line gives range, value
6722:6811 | 18.1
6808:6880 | 19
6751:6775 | 18.7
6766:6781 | 19.4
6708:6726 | 17.8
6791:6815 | 18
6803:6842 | 18.5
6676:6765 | 18.4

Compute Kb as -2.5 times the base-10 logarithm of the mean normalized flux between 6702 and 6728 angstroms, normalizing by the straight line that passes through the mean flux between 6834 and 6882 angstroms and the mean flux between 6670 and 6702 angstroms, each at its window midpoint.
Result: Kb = 0.07 mag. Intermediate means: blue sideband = 19.3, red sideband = 19.4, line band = 18.1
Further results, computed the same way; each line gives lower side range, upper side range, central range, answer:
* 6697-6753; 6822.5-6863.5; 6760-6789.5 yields -0.01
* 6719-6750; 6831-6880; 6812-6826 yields 0.04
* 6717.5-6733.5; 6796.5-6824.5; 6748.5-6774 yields -0.06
